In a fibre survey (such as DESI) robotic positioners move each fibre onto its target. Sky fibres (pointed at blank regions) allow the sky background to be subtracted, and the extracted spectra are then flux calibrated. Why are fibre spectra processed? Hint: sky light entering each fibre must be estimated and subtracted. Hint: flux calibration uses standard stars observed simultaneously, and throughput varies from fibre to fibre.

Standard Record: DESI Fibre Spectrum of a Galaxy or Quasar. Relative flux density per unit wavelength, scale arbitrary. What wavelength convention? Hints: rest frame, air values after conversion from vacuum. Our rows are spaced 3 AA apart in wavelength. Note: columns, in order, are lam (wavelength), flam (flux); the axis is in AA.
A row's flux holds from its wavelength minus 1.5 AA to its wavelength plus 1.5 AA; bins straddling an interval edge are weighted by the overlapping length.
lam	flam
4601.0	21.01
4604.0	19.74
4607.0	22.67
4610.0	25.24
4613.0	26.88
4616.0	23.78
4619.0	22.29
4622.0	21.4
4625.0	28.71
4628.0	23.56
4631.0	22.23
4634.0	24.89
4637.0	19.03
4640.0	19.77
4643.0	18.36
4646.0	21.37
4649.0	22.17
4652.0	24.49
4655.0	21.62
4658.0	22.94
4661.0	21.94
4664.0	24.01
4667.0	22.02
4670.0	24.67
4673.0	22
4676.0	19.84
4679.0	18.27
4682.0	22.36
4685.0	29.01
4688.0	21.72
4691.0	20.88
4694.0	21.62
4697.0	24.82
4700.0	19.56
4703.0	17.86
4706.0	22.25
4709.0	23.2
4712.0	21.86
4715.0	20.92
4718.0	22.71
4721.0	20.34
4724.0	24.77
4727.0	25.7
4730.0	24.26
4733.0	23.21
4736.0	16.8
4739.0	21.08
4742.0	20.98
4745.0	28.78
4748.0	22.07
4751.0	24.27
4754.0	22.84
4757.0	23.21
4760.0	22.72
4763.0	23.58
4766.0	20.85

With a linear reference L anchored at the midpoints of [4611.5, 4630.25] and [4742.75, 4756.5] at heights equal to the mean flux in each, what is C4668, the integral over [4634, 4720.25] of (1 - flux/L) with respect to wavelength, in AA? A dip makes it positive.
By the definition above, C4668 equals 8.6 AA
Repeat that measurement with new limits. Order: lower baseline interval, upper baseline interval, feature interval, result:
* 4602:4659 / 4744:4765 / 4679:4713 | 1.6 AA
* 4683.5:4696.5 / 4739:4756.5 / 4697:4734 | 1.8 AA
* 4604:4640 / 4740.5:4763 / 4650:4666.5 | 0.4 AA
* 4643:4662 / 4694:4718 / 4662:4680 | 0.0 AA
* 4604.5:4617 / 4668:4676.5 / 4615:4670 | 1.9 AA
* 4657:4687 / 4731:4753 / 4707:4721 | 0.4 AA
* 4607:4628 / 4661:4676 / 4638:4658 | 1.8 AA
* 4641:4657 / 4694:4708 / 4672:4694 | -0.6 AA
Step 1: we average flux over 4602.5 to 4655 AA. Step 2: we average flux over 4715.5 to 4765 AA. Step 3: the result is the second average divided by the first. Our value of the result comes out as 1.0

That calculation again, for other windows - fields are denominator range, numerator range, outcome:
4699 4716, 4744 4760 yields 1.14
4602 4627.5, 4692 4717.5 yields 0.91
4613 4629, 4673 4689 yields 0.92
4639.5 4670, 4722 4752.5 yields 1.05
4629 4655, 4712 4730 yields 1.06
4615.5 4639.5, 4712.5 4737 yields 0.97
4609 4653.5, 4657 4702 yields 0.97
